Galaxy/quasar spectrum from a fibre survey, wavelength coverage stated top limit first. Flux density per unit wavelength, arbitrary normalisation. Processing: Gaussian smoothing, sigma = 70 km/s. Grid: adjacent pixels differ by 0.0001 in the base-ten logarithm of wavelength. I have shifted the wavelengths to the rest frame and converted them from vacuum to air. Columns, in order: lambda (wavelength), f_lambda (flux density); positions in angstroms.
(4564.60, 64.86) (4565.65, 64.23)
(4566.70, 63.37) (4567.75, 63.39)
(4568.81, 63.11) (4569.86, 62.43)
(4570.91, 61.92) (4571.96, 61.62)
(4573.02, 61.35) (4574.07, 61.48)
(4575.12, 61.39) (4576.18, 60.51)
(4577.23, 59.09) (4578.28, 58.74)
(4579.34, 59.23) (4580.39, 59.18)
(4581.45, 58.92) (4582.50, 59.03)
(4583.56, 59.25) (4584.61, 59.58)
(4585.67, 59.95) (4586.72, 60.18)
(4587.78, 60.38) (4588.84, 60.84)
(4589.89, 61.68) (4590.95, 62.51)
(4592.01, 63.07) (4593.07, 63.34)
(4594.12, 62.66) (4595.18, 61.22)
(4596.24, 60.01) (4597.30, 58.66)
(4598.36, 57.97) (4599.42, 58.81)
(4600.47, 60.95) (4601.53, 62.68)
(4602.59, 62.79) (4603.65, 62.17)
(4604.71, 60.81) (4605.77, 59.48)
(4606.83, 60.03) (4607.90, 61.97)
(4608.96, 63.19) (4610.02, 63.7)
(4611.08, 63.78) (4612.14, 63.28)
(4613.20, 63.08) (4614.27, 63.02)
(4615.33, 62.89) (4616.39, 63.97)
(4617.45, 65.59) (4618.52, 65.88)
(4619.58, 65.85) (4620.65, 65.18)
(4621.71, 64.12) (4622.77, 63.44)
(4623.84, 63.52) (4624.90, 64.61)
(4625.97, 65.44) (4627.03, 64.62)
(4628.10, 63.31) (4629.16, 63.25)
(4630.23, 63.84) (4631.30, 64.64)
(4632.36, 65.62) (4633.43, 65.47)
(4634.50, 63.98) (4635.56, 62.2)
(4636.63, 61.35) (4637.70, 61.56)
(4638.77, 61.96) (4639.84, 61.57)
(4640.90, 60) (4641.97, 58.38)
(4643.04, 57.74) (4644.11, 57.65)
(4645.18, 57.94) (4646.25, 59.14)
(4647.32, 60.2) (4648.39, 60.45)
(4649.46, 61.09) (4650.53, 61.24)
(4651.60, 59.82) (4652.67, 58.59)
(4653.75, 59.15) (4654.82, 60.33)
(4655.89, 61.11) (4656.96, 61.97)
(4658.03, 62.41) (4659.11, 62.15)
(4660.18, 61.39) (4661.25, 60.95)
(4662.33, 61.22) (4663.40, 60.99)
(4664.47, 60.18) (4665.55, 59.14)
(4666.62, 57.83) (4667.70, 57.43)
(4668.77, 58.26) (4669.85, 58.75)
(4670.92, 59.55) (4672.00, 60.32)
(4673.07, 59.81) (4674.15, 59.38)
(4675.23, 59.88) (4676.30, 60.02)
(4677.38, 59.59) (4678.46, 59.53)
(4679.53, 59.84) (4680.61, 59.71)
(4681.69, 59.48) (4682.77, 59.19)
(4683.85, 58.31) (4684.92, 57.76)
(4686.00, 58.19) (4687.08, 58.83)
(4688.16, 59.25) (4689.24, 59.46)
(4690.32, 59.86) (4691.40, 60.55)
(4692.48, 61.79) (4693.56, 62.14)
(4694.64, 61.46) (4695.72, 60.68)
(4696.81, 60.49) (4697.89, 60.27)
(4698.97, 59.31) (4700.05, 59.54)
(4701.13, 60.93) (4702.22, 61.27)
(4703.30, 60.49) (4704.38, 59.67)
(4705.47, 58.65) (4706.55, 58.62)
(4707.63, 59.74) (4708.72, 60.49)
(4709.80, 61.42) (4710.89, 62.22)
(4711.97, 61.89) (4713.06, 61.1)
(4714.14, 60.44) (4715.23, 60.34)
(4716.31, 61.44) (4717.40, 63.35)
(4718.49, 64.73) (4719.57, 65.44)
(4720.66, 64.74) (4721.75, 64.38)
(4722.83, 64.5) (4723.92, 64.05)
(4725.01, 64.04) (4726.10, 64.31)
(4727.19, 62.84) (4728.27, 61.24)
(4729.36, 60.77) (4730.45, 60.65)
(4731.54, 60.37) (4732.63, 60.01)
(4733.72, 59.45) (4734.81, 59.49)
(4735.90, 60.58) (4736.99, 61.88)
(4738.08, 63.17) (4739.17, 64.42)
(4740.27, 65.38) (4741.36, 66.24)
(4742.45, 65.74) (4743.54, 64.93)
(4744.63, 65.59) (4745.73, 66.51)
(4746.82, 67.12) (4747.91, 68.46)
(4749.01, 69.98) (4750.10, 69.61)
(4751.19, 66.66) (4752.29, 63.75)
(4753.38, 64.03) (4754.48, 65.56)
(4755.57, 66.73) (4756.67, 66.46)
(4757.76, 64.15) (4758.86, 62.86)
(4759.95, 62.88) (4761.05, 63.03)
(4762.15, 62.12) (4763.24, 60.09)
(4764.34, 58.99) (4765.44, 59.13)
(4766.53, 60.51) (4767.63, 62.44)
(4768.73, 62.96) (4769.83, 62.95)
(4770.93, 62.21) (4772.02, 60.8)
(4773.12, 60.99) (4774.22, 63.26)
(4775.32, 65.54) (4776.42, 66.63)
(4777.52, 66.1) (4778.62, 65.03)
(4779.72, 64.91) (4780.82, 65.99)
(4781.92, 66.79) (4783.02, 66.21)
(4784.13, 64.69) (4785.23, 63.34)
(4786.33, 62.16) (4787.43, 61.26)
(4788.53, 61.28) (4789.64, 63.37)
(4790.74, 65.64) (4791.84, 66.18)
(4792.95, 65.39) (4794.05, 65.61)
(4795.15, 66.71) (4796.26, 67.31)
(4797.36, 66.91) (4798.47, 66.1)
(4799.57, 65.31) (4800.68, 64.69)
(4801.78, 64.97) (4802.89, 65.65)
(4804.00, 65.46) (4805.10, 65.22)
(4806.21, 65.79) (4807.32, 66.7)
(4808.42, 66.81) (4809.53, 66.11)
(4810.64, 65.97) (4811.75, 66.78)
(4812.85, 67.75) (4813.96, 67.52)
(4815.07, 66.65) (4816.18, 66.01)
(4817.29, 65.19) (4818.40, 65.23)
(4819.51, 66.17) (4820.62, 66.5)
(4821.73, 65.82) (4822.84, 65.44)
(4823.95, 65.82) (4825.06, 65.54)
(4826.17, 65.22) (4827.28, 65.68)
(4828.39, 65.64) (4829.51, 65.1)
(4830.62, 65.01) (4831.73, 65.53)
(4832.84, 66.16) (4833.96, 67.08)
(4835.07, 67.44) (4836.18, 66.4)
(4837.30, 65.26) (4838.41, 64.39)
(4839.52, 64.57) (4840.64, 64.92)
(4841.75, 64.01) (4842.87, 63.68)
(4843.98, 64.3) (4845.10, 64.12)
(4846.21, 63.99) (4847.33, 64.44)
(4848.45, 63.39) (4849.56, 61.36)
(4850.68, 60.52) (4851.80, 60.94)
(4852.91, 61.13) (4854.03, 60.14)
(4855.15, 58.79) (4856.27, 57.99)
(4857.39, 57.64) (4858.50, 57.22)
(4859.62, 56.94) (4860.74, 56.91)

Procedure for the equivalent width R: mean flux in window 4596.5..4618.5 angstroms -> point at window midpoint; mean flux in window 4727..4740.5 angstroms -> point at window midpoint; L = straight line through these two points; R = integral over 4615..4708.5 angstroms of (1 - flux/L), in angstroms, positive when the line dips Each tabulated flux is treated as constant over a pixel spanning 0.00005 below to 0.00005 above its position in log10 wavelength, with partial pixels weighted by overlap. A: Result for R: 1.2 angstroms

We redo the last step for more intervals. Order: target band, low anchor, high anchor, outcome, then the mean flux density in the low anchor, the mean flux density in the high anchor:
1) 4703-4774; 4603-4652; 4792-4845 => 1.59 angstroms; 62.4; 65.8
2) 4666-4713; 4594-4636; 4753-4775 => 2.22 angstroms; 63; 62.6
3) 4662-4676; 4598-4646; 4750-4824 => 0.82 angstroms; 62.5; 64.7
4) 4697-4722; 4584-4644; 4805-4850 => 0.97 angstroms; 62.3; 65.5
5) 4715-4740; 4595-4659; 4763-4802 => 0.31 angstroms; 62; 64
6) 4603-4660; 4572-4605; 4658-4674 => -1.88 angstroms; 60.6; 59.9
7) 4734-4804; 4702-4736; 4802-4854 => -1.23 angstroms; 61.7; 65.1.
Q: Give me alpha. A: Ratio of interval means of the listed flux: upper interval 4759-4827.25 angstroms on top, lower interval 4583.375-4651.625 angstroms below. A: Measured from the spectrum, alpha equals 1.0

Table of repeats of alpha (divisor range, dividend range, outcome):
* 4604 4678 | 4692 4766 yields 1.02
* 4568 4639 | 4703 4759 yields 1.02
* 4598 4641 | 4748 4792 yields 1.01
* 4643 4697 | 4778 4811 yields 1.09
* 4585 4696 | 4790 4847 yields 1.07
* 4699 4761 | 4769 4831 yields 1.03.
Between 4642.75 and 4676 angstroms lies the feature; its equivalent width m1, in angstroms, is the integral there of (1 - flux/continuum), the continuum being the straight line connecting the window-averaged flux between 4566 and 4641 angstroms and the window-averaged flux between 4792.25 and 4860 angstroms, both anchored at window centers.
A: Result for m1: 1.52 angstroms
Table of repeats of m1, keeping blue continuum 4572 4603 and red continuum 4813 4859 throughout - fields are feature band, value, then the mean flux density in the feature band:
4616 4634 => -1.0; 64.6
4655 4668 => 0.2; 60.6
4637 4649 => 0.3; 59.7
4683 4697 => 0.5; 59.9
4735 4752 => -0.8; 65.6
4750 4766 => -0.1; 63.6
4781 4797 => -0.3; 64.8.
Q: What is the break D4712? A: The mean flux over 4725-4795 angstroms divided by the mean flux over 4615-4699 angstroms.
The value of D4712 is 1.04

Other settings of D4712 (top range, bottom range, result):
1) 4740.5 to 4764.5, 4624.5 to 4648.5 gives 1.05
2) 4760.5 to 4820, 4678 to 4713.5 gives 1.07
